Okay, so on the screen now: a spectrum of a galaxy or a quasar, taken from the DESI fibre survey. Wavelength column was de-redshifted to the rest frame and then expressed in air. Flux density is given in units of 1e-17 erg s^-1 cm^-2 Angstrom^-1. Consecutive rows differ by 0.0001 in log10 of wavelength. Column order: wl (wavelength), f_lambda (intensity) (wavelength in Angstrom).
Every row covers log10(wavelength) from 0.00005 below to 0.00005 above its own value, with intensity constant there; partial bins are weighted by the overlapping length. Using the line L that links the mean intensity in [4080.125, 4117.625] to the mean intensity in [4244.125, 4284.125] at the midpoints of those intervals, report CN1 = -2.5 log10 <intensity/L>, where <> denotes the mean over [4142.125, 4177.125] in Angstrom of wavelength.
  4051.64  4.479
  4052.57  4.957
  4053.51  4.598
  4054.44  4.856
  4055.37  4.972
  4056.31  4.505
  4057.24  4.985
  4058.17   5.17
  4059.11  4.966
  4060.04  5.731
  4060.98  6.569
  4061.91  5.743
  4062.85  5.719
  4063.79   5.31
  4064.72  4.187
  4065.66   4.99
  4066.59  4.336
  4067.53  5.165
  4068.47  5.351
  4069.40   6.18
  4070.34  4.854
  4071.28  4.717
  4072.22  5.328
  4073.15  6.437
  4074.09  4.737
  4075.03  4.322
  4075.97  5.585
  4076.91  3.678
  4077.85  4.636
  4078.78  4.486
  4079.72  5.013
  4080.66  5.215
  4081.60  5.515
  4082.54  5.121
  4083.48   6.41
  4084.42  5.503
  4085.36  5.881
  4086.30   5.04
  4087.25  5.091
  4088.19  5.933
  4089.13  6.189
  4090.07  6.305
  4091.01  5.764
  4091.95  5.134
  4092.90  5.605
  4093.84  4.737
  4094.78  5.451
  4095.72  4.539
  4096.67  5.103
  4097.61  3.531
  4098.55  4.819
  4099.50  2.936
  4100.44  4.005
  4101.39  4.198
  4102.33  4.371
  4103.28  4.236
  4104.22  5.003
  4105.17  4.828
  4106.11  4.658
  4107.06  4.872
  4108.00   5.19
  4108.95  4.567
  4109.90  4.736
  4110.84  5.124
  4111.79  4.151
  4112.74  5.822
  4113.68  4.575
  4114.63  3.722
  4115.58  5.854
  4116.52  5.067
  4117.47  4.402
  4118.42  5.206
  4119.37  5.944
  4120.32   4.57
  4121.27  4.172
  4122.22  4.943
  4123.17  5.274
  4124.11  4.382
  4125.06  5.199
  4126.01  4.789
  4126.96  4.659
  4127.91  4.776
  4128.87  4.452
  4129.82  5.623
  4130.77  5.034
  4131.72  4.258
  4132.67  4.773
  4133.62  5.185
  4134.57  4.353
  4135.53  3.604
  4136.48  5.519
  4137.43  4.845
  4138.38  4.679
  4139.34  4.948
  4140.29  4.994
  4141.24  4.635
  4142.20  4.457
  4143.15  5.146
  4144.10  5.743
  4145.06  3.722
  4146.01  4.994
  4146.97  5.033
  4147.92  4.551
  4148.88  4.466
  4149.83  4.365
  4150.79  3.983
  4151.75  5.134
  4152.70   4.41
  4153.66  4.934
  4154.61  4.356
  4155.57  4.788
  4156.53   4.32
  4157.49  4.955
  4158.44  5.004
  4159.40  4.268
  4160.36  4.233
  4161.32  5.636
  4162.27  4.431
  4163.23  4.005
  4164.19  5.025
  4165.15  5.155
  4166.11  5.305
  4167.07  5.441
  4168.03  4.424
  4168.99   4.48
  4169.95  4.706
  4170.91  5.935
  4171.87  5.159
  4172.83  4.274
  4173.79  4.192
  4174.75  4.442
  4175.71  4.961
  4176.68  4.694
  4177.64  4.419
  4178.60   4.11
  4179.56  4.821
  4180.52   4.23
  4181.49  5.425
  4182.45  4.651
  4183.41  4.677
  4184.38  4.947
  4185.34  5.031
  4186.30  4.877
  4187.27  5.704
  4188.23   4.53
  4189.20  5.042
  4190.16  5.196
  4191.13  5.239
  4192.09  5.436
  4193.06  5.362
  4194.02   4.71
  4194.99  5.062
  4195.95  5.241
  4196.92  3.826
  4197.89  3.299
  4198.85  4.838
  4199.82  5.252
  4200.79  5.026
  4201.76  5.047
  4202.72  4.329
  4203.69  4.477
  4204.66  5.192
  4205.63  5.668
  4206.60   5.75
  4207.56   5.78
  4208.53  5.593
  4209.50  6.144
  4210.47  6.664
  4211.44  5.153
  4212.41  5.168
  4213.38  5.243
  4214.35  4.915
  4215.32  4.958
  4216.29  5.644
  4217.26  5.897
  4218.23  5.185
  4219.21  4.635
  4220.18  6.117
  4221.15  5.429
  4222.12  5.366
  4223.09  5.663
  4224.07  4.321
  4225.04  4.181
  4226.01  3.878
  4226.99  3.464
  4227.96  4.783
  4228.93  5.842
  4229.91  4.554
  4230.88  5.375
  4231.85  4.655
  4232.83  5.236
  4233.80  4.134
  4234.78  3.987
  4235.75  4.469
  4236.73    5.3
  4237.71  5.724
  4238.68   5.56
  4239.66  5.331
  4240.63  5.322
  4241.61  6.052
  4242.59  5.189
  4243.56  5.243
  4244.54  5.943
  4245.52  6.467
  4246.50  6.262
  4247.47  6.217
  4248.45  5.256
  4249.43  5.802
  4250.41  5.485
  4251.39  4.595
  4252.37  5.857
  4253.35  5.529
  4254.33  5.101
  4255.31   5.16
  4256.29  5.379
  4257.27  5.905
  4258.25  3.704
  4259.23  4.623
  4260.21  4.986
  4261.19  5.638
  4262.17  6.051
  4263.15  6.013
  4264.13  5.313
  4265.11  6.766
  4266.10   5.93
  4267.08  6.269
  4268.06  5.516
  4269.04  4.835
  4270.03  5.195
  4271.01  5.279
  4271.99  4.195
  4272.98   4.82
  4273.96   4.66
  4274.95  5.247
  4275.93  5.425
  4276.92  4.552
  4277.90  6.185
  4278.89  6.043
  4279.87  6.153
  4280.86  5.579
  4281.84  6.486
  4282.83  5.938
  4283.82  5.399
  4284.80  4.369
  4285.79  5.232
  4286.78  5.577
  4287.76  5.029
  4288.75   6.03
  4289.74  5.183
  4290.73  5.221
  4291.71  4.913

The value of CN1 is 0.10 mag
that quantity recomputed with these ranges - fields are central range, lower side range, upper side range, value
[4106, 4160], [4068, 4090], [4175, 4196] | 0.07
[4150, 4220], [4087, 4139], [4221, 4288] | 0.03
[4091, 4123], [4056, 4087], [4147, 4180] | 0.06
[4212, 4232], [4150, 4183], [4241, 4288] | 0.03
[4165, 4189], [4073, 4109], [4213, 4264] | 0.07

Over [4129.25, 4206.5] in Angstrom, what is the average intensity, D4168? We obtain 4.8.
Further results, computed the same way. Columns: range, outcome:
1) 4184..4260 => 5.16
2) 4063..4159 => 4.89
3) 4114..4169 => 4.77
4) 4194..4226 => 5.13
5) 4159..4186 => 4.76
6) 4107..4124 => 4.89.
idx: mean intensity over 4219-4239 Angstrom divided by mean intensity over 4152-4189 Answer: 1.03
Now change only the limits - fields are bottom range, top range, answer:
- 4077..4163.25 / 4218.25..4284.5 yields 1.09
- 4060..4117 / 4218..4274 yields 1.04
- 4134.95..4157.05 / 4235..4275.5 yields 1.16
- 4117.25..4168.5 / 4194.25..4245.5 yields 1.07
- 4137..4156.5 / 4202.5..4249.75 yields 1.12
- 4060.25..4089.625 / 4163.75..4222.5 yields 0.96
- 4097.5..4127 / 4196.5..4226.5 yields 1.09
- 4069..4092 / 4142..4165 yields 0.88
